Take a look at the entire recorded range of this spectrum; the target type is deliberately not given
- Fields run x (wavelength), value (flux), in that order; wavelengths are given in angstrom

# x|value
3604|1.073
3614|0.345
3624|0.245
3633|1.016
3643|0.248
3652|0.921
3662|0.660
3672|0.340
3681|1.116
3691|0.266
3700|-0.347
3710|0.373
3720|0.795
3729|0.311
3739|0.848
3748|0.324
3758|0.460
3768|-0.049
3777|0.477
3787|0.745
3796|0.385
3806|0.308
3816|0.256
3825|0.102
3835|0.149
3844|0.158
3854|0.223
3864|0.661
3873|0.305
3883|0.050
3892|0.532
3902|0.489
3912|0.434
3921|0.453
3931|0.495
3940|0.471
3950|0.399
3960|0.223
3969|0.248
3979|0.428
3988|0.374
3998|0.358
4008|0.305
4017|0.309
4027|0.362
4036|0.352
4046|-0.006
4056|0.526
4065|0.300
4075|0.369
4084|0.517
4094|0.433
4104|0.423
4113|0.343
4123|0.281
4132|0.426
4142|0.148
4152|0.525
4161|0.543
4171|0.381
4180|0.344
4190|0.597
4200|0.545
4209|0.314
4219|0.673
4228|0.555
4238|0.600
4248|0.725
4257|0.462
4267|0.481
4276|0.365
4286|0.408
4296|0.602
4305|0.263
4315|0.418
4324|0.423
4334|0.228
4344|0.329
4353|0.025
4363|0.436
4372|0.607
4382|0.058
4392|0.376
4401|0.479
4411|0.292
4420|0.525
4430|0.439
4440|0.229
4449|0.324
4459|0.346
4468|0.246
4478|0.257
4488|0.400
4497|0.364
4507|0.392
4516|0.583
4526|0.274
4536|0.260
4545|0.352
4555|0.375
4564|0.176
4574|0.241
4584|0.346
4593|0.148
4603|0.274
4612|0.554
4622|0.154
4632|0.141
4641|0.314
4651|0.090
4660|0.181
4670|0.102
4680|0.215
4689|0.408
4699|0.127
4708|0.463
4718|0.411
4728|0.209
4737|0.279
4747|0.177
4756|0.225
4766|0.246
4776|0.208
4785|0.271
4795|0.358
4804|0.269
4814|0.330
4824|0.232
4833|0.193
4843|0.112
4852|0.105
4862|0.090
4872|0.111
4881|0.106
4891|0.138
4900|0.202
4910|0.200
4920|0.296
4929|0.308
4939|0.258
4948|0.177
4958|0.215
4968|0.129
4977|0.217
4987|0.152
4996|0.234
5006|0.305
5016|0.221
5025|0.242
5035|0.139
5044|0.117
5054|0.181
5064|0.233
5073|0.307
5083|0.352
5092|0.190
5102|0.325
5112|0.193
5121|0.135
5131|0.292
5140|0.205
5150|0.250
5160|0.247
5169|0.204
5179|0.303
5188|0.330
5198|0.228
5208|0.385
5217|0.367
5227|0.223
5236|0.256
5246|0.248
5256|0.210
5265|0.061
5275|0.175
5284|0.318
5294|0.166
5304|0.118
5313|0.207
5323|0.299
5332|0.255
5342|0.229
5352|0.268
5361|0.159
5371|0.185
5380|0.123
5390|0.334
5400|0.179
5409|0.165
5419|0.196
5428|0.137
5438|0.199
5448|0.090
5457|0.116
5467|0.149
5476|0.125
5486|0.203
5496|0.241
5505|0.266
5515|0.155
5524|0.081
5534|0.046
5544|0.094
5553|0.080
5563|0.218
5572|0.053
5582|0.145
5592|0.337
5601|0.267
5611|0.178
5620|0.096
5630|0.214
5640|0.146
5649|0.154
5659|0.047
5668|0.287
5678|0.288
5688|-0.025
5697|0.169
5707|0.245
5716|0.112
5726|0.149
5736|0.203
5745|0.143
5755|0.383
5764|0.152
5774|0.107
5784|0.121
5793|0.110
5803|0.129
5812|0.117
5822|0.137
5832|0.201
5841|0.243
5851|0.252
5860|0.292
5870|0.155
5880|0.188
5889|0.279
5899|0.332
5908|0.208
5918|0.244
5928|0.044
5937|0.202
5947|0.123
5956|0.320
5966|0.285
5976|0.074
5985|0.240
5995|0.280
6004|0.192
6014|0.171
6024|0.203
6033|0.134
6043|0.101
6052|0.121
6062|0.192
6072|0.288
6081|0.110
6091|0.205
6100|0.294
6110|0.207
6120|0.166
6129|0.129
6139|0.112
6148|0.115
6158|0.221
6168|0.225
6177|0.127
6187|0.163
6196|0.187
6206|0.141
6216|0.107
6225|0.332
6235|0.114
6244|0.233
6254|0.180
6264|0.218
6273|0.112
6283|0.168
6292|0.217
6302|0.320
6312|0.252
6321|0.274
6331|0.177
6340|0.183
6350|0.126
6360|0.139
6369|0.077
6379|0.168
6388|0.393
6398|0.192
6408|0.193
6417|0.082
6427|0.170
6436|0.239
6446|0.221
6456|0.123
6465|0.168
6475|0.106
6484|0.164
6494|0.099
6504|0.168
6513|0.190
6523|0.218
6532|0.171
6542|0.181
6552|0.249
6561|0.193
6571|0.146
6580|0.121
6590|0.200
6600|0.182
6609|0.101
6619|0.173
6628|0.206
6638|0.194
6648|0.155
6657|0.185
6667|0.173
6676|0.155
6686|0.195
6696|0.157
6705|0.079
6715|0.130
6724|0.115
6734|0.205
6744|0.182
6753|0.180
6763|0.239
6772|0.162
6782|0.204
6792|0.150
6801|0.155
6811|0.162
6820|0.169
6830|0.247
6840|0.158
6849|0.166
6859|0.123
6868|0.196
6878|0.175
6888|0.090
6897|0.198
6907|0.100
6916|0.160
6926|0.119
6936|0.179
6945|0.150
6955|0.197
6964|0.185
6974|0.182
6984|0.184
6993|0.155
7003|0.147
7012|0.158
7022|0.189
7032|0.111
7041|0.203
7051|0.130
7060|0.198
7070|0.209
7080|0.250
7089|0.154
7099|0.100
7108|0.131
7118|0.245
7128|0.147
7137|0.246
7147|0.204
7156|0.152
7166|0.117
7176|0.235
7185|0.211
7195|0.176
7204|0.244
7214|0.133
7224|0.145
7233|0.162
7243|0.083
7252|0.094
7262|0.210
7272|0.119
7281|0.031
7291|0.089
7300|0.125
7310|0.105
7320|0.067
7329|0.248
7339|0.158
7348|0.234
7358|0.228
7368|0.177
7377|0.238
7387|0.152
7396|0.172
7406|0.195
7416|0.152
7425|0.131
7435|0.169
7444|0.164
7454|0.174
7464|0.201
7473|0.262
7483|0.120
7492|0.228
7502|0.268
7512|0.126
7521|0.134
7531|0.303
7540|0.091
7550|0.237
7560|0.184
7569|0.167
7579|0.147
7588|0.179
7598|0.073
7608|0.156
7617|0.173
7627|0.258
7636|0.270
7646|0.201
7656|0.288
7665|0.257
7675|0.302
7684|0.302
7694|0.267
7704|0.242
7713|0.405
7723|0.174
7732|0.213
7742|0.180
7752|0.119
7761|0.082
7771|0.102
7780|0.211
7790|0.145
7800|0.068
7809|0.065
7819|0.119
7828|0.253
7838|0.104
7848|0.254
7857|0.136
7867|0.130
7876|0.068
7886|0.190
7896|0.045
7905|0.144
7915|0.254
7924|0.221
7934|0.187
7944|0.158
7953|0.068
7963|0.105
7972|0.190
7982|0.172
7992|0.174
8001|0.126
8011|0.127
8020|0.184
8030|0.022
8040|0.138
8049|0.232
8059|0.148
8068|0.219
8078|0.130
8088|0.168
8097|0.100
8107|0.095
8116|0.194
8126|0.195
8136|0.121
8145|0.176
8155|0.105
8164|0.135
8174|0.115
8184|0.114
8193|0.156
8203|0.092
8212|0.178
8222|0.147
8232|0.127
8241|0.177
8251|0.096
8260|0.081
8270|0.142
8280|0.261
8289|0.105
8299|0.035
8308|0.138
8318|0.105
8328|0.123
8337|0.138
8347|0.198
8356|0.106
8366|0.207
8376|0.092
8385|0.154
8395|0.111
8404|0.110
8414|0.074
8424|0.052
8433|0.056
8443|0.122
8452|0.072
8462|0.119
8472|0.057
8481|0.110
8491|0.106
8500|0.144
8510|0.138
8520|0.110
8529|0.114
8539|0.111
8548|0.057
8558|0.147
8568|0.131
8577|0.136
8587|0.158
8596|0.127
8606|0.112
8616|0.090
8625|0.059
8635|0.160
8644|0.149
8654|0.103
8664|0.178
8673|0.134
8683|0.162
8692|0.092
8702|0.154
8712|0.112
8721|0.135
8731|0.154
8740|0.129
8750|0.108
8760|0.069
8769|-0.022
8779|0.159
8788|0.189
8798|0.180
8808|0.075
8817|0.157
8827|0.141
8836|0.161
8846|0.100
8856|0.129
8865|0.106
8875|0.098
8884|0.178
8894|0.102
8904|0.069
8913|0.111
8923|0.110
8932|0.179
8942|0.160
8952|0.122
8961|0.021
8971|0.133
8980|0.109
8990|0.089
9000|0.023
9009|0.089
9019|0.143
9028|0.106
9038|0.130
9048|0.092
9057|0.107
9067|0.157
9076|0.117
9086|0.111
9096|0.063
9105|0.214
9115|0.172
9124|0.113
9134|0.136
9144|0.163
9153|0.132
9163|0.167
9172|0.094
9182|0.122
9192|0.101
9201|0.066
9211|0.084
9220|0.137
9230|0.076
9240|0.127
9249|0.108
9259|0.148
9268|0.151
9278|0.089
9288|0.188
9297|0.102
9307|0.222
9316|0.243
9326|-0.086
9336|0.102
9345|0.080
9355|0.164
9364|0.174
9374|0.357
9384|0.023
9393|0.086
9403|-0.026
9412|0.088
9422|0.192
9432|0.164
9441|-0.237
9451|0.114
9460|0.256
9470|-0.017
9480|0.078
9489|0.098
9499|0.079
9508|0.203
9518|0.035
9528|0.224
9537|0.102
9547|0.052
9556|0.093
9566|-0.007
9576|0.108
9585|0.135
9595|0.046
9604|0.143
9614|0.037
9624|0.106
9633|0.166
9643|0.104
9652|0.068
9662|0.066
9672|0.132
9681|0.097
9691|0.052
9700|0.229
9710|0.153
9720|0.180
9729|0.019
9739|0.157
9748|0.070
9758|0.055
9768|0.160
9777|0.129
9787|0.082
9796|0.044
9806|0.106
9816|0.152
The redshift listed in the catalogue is 1.737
